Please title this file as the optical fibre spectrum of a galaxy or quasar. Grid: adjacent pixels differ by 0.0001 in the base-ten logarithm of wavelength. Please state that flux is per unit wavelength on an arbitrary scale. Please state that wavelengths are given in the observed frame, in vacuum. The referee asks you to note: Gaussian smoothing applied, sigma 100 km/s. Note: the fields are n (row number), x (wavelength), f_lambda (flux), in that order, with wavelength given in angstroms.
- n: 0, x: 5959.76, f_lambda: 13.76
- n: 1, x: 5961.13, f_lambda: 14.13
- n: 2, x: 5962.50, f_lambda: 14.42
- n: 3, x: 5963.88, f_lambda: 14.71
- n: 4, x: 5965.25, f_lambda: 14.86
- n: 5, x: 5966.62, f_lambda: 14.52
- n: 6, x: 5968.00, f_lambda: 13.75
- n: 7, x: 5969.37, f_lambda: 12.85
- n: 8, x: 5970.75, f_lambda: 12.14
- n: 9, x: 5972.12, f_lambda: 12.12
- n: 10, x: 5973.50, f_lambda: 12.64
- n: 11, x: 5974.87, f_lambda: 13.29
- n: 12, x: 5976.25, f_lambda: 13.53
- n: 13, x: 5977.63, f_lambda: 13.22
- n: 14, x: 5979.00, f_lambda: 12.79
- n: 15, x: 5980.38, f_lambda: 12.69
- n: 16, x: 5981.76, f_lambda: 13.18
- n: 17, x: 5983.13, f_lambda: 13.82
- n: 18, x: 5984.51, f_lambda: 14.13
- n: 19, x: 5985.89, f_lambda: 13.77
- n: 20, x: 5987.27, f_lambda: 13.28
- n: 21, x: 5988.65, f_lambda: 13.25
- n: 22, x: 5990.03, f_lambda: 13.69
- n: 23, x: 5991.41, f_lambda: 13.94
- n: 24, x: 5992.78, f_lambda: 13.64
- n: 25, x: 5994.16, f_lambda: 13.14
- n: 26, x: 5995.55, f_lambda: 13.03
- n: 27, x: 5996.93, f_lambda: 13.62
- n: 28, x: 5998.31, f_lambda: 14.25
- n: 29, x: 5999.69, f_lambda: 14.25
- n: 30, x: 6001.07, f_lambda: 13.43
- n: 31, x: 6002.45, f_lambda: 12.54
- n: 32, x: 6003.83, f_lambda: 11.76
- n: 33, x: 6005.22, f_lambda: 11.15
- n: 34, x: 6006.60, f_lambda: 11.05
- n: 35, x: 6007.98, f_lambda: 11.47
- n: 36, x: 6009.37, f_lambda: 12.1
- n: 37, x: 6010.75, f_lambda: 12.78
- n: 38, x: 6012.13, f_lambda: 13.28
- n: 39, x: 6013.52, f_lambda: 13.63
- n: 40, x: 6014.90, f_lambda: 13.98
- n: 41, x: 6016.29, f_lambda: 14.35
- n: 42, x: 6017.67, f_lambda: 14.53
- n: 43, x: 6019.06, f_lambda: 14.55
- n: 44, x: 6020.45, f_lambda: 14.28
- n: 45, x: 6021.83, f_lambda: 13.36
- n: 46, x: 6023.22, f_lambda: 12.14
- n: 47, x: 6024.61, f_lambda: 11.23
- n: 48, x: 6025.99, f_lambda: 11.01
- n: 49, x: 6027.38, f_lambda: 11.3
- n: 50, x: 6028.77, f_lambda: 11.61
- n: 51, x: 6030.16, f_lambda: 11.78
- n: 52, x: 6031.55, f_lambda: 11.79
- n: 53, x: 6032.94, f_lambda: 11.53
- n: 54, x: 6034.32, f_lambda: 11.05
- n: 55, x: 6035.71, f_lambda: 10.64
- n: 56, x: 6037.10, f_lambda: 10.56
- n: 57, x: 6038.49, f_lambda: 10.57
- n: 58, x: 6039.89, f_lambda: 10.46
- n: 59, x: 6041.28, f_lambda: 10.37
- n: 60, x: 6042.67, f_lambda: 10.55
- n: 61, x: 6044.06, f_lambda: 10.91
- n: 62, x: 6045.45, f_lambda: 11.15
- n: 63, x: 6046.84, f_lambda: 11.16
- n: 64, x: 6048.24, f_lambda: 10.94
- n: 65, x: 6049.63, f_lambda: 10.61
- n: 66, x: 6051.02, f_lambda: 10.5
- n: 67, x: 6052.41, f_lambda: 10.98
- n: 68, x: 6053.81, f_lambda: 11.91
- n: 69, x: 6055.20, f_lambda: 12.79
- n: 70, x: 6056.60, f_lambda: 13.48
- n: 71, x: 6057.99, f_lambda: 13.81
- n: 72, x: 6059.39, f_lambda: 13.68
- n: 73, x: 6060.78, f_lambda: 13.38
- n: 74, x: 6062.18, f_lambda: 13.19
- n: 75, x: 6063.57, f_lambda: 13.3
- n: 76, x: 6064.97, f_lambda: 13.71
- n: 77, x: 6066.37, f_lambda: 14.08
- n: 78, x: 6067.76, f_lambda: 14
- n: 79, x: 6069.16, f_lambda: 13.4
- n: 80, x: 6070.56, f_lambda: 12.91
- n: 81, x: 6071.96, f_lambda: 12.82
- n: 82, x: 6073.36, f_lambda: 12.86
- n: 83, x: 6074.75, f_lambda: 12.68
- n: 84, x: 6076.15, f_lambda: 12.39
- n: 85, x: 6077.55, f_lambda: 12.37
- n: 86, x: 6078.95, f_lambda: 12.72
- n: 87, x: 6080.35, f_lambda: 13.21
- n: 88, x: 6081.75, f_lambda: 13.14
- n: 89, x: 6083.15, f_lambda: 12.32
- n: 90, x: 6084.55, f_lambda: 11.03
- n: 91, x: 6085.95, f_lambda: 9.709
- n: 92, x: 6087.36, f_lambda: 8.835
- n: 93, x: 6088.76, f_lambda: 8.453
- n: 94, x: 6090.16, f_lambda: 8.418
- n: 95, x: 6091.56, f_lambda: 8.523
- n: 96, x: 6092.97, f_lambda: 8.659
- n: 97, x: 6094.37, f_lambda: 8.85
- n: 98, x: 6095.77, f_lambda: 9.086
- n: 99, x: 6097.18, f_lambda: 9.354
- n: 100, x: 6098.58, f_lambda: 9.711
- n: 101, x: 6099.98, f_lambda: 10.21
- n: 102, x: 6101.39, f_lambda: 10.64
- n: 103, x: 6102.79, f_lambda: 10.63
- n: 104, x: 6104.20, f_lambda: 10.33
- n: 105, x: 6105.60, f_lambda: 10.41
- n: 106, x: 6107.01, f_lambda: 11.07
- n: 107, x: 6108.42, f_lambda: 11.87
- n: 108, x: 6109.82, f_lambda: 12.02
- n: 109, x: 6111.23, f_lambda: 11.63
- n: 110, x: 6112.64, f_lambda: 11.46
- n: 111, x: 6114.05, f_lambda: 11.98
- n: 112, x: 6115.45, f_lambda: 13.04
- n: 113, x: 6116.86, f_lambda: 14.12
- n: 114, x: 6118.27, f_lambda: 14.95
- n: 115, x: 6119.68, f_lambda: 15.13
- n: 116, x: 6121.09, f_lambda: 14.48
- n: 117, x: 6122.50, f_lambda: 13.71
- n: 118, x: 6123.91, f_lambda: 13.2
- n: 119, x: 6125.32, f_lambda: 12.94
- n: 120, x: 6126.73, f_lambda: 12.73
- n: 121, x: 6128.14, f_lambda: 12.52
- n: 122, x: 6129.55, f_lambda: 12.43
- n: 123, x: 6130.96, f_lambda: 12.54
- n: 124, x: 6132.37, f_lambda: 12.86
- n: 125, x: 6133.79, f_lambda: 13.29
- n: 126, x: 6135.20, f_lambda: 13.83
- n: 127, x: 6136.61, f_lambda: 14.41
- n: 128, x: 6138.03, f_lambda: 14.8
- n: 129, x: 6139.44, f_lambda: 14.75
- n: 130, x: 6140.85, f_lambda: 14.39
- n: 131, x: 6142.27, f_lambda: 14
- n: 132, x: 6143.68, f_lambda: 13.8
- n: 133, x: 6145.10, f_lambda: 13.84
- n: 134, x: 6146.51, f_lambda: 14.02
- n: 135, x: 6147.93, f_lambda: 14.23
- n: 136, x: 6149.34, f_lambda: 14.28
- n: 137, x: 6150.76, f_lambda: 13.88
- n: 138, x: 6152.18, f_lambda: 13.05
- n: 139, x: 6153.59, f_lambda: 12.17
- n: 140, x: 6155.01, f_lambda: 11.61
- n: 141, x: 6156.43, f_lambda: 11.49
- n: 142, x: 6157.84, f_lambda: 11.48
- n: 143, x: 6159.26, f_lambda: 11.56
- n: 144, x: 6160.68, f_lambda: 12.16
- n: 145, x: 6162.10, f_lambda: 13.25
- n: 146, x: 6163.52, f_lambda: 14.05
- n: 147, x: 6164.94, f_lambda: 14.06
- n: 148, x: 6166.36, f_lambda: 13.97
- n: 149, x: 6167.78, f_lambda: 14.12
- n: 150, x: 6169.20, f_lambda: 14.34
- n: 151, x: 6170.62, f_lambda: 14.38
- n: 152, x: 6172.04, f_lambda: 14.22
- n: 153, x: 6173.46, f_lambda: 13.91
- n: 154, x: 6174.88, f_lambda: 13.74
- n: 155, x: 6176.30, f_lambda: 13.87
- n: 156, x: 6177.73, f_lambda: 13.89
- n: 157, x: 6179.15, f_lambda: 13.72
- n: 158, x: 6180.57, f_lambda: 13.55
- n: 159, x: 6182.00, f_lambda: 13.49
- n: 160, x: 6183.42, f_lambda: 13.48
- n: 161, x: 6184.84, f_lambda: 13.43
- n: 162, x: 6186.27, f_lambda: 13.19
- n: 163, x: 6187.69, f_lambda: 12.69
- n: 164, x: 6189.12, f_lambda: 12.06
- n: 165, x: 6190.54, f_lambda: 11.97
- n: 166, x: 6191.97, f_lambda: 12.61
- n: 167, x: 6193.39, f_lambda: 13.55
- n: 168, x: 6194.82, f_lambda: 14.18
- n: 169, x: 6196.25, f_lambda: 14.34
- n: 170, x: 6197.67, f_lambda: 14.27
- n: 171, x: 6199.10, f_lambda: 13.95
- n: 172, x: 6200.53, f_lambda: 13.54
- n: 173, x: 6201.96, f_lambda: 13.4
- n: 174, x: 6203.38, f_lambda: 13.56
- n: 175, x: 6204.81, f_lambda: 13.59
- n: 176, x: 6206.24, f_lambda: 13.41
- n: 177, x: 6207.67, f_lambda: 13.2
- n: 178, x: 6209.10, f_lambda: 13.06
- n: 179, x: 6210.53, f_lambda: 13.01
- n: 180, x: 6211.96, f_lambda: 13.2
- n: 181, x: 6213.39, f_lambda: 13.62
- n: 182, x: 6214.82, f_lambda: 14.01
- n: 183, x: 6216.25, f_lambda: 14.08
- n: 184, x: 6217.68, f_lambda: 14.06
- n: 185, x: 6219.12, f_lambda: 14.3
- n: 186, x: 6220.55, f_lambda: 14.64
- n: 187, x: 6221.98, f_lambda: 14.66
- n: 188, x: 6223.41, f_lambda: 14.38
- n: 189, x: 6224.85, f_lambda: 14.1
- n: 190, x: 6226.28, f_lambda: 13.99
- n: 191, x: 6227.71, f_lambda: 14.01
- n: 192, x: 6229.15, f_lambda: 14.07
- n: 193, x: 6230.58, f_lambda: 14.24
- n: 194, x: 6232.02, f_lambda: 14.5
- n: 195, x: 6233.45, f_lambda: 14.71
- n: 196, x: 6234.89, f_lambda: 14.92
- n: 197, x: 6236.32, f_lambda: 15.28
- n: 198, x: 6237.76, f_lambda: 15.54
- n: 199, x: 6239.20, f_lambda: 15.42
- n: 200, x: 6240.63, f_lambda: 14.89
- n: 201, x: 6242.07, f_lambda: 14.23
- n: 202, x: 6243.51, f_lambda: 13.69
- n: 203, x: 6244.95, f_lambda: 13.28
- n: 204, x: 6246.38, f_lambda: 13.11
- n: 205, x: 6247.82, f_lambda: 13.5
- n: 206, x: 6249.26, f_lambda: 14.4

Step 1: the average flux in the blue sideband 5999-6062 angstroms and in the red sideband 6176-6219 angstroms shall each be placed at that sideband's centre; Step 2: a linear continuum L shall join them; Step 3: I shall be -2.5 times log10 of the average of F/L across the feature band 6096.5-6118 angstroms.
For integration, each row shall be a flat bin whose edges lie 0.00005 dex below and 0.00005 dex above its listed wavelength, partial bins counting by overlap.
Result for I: 0.13 mag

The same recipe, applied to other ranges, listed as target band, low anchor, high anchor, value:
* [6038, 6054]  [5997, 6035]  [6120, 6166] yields 0.182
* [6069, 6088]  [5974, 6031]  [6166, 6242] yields 0.103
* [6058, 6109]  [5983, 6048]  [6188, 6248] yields 0.129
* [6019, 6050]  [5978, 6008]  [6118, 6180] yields 0.162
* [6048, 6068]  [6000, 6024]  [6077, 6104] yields -0.119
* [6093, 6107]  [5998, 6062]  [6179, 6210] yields 0.266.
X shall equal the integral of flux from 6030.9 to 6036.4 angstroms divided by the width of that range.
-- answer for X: 11.3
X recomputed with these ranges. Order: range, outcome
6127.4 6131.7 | 12.5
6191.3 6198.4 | 13.8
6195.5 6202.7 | 13.9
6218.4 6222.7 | 14.5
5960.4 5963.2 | 14.3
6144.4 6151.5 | 14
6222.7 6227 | 14.2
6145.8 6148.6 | 14.1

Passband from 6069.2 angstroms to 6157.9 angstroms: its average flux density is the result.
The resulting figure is 12.2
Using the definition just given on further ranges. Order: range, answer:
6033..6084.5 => 12.2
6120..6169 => 13.4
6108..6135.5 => 13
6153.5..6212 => 13.3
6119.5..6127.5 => 13.6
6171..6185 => 13.8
